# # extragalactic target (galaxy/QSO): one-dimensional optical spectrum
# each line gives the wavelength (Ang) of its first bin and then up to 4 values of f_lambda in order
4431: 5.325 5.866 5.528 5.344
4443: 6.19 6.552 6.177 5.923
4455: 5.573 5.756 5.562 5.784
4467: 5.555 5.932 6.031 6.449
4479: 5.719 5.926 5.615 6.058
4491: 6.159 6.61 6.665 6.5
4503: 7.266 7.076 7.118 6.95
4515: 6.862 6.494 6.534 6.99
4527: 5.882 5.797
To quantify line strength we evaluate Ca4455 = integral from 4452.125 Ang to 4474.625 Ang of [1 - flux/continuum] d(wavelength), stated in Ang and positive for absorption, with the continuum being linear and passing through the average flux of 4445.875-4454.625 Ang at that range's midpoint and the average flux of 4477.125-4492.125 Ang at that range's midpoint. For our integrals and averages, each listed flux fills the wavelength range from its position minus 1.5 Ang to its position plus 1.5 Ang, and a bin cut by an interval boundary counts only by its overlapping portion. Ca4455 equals 1.0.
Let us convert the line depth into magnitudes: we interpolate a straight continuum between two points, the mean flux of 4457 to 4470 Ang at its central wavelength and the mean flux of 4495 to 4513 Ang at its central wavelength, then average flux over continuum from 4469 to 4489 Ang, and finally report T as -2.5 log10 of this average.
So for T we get 0.03 mag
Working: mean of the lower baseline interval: 5.69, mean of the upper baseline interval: 6.92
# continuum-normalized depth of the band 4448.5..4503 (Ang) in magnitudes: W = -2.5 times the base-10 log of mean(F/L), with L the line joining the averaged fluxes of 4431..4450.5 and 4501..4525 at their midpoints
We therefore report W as 0.06 mag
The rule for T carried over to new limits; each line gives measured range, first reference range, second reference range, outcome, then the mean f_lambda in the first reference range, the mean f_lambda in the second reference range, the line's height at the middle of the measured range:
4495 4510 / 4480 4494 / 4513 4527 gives -0.099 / 6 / 6.64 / 6.3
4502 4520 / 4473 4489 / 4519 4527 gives -0.088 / 5.96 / 6.58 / 6.4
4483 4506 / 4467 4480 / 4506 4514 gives 0.026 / 5.99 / 7.03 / 6.59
